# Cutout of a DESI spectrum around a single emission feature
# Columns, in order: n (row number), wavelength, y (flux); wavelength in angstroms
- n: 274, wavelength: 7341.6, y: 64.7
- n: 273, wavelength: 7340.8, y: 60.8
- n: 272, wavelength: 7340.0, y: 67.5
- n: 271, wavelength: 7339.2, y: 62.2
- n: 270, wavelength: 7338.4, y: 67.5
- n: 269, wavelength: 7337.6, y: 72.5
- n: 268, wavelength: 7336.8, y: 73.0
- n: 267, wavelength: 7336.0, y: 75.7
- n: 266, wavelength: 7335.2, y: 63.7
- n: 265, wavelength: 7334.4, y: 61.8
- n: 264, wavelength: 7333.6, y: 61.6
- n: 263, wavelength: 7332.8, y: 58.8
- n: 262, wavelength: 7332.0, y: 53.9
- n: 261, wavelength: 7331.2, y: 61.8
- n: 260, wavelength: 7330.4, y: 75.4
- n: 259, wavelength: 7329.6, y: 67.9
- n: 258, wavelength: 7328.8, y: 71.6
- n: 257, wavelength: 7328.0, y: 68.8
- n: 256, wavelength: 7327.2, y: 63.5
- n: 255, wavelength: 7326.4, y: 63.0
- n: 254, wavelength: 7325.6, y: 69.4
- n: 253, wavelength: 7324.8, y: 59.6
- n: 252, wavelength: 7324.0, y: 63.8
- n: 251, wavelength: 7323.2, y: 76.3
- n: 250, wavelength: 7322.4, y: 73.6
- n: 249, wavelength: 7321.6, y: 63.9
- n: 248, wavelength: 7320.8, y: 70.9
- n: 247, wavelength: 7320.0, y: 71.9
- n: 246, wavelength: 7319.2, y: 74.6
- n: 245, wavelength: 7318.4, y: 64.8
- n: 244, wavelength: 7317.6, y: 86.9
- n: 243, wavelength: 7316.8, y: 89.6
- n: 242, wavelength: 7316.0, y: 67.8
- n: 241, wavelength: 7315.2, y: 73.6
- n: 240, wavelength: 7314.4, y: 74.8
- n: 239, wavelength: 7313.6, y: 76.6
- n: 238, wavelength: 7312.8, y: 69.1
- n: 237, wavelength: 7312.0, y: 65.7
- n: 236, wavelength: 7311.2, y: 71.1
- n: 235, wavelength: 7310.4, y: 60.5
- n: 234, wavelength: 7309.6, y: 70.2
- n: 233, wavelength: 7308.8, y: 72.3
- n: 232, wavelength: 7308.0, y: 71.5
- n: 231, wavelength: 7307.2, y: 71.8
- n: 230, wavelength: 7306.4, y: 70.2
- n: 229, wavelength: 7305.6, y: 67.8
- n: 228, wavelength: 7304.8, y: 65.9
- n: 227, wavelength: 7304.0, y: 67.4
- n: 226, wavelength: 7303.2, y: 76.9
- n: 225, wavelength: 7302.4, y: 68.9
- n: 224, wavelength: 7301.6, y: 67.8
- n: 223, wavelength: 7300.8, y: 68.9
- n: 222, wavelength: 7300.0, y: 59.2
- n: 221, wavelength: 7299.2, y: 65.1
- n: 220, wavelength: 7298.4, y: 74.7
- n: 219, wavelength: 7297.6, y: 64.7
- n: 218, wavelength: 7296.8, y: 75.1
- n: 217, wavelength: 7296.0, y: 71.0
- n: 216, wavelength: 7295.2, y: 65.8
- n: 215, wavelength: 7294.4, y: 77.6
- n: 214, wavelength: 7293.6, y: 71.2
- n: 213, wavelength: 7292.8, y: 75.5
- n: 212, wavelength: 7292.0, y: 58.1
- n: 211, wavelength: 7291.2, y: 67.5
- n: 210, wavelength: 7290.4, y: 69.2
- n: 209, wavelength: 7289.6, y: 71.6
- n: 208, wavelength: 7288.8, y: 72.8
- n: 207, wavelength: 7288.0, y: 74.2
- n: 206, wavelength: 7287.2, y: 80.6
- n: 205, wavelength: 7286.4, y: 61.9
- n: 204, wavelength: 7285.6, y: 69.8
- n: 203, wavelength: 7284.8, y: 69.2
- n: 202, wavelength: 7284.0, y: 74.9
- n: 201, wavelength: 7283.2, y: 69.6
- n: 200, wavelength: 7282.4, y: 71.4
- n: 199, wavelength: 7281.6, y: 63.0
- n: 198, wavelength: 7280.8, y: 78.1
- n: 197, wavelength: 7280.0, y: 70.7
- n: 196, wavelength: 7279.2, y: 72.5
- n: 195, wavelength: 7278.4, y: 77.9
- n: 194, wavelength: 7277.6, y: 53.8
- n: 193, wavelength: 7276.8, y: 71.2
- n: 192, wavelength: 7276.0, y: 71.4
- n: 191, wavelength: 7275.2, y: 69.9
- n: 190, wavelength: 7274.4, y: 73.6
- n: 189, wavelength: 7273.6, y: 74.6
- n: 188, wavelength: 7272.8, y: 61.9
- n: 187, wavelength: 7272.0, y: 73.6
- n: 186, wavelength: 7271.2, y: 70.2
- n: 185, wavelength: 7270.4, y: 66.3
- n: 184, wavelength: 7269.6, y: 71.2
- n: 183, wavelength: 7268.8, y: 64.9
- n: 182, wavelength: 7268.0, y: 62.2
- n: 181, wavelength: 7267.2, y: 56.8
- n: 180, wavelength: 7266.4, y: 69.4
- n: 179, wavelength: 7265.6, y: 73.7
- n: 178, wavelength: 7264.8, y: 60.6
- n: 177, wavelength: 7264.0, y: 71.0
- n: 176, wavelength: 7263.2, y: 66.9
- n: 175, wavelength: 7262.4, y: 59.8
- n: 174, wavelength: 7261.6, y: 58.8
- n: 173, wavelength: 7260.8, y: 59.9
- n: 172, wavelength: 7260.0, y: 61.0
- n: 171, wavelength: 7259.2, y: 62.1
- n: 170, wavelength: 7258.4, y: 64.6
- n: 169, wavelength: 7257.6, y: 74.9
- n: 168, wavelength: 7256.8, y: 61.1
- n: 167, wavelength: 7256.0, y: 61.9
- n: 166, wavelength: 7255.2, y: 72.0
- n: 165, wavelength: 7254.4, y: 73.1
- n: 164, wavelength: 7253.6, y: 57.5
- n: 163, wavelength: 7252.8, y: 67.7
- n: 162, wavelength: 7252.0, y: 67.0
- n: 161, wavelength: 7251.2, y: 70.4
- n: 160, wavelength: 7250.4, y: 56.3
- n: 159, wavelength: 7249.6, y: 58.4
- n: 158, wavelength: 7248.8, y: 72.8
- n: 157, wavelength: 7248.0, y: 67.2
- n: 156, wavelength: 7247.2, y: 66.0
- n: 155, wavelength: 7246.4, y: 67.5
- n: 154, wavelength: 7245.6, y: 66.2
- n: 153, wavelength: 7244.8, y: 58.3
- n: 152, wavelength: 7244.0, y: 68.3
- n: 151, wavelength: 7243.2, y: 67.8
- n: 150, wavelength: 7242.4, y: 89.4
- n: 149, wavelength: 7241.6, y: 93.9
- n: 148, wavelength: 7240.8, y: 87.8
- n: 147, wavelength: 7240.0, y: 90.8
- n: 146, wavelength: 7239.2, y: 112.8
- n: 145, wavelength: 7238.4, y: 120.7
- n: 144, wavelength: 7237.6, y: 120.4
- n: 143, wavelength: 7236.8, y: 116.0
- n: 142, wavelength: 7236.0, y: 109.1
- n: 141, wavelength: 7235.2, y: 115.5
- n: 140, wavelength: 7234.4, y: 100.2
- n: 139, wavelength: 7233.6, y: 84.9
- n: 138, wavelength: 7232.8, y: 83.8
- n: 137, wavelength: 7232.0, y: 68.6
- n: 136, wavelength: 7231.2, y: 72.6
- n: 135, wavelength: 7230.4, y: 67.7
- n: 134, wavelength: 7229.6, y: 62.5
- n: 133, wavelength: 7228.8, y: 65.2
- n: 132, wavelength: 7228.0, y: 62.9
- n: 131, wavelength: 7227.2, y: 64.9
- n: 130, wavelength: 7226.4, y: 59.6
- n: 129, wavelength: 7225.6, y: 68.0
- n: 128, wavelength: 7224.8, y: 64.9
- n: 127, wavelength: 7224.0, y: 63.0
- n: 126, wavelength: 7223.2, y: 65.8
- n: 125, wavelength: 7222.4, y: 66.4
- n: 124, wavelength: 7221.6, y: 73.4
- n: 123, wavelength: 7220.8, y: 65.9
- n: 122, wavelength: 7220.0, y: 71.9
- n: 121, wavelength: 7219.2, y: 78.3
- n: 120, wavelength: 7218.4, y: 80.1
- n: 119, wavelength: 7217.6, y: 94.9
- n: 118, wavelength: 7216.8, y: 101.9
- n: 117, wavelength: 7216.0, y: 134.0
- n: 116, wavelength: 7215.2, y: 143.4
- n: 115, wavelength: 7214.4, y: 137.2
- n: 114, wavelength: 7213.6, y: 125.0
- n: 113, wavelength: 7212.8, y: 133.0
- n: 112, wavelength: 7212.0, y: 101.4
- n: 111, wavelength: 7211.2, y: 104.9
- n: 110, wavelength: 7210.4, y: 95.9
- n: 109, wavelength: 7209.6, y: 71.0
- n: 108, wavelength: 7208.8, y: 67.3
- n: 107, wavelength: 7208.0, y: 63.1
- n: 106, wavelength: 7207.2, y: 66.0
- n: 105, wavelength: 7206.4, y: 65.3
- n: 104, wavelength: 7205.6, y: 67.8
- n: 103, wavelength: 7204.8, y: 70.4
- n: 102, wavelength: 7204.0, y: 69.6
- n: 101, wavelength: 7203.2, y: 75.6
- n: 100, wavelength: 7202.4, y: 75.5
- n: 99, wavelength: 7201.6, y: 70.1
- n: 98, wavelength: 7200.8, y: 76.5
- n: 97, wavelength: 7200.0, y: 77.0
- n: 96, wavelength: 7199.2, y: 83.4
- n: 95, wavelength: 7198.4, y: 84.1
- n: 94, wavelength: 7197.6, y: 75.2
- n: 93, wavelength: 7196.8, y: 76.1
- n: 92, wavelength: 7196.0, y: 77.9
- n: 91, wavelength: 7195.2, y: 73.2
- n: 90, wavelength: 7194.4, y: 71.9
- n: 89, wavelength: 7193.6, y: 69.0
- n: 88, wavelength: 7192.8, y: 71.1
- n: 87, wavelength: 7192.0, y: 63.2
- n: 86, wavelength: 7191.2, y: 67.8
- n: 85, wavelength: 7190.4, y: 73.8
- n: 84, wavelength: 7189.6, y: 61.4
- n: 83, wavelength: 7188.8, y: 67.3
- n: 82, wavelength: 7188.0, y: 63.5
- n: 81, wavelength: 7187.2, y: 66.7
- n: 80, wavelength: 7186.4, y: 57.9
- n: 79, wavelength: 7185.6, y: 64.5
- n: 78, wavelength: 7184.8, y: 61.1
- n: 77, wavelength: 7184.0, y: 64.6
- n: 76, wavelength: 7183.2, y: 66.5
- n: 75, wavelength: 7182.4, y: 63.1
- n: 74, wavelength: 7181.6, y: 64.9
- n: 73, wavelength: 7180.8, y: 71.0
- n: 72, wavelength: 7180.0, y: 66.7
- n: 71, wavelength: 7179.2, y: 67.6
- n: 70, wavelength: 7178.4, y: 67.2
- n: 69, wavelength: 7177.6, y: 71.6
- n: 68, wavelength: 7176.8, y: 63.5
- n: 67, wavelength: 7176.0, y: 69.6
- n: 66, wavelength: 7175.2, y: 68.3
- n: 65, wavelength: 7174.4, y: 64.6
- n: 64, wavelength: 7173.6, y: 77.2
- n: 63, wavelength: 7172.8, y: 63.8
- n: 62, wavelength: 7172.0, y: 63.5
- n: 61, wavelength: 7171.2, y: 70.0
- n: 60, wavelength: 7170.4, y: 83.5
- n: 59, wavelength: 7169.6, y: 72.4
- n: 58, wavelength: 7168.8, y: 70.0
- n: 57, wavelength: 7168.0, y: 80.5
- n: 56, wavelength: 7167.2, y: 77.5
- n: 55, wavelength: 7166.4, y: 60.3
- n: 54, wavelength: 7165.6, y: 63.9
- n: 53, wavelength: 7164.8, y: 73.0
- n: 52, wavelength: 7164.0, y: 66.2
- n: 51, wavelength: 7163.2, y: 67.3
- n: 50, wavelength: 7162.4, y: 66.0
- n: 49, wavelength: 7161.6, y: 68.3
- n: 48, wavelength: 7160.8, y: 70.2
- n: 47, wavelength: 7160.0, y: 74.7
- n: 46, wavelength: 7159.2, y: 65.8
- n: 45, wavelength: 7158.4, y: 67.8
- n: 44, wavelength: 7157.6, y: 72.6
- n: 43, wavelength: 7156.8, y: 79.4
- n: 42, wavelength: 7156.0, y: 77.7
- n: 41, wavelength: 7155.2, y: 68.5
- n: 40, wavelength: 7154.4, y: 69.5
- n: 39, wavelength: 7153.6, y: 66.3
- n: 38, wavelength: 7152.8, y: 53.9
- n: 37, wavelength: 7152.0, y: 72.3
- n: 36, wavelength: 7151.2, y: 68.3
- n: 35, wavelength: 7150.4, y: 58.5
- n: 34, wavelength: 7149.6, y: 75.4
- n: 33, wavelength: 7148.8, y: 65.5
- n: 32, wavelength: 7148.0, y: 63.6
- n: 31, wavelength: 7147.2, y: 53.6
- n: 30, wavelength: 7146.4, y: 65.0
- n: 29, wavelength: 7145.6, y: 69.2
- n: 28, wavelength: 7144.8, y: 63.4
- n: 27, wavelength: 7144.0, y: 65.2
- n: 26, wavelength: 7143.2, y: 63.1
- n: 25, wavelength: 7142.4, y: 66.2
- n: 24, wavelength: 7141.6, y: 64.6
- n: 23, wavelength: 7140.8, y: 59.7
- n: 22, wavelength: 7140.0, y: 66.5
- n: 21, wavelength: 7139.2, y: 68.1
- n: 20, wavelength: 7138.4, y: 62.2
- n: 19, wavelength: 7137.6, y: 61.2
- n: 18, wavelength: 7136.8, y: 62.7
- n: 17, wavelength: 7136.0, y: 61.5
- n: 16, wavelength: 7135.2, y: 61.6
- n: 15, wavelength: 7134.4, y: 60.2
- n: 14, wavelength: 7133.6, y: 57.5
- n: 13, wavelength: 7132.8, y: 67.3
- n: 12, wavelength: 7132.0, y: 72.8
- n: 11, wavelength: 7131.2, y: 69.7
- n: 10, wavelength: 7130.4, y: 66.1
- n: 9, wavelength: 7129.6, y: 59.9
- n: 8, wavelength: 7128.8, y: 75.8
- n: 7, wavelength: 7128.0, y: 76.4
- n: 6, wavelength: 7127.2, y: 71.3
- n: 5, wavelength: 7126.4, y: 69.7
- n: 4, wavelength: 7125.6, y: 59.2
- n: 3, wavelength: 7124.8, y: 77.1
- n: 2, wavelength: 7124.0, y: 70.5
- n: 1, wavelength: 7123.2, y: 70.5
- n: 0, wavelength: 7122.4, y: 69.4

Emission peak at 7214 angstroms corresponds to Halpha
